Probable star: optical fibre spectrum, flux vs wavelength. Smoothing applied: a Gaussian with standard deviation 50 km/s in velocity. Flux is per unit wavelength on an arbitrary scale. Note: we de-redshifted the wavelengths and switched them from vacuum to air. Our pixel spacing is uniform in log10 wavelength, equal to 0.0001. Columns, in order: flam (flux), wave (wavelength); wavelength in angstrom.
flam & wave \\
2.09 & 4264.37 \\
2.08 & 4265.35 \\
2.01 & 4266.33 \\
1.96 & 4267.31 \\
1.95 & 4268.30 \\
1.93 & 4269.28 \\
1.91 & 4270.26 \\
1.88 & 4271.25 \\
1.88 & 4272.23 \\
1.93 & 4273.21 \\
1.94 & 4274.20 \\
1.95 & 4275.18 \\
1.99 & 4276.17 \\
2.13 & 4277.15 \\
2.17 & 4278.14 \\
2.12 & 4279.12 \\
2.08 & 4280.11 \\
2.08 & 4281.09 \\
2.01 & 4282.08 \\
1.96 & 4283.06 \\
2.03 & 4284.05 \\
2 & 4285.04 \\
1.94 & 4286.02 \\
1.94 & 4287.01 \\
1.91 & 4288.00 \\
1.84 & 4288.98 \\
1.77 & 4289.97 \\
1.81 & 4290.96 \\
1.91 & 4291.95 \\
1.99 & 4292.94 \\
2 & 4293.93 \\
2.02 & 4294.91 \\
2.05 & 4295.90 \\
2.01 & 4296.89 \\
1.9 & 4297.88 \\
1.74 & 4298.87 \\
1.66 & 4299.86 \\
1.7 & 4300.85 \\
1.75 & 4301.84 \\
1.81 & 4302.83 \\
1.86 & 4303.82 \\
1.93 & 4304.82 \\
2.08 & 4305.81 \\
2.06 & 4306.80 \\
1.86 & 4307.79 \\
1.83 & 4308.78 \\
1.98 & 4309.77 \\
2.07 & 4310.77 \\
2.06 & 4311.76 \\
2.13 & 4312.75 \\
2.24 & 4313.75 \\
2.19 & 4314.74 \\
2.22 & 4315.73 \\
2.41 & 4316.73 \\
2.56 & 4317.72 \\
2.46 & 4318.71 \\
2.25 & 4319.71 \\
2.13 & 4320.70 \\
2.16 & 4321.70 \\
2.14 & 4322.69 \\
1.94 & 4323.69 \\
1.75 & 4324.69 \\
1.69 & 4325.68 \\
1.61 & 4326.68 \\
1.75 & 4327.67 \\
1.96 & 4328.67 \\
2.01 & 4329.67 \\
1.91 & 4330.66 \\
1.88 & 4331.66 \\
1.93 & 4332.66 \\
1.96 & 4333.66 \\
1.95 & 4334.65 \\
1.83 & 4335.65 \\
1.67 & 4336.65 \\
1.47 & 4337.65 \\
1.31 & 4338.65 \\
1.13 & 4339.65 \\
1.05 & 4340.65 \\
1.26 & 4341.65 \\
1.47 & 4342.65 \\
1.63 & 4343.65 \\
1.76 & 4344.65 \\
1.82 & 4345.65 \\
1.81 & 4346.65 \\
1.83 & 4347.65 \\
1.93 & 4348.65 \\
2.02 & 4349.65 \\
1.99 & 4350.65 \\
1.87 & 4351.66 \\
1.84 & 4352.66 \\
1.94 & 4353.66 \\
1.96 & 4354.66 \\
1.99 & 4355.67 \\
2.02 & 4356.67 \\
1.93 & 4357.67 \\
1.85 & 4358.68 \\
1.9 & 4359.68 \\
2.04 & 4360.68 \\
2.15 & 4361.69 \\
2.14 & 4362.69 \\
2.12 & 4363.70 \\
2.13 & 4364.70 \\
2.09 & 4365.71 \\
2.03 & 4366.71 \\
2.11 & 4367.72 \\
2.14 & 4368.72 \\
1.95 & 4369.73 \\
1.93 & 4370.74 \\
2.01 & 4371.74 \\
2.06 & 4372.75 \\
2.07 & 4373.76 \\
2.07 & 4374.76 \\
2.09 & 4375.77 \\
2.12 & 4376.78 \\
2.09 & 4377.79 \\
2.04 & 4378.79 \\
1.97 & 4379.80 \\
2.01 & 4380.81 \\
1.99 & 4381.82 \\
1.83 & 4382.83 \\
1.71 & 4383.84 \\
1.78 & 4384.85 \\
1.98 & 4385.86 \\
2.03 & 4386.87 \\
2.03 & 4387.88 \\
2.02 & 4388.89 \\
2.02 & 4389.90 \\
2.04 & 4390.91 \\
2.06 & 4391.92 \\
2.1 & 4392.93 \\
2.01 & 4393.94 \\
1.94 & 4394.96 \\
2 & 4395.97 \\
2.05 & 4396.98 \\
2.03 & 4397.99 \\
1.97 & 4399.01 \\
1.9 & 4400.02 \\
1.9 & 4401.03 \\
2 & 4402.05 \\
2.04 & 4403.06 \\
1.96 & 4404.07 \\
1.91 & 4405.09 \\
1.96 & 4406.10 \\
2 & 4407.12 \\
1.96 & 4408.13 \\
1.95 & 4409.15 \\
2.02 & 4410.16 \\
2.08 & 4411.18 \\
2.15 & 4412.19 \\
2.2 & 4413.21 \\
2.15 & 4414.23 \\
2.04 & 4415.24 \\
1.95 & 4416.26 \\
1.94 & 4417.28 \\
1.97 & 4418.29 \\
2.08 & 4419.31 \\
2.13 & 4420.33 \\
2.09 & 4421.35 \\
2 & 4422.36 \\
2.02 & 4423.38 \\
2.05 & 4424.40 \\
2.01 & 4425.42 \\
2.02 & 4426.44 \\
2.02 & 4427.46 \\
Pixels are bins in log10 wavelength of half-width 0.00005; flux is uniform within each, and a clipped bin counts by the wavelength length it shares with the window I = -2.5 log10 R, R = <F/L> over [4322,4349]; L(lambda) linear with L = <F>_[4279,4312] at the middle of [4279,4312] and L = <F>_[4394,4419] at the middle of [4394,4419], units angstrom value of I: 0.14 mag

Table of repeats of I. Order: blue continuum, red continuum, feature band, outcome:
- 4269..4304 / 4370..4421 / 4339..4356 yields 0.15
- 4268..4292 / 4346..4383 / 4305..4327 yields -0.06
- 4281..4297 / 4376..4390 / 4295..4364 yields 0.03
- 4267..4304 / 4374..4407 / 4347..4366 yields -0.01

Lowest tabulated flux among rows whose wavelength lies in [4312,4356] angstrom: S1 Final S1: 1.05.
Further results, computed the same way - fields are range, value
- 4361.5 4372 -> 1.93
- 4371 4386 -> 1.71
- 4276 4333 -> 1.61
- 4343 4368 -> 1.63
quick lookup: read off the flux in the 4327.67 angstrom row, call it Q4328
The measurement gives 1.75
